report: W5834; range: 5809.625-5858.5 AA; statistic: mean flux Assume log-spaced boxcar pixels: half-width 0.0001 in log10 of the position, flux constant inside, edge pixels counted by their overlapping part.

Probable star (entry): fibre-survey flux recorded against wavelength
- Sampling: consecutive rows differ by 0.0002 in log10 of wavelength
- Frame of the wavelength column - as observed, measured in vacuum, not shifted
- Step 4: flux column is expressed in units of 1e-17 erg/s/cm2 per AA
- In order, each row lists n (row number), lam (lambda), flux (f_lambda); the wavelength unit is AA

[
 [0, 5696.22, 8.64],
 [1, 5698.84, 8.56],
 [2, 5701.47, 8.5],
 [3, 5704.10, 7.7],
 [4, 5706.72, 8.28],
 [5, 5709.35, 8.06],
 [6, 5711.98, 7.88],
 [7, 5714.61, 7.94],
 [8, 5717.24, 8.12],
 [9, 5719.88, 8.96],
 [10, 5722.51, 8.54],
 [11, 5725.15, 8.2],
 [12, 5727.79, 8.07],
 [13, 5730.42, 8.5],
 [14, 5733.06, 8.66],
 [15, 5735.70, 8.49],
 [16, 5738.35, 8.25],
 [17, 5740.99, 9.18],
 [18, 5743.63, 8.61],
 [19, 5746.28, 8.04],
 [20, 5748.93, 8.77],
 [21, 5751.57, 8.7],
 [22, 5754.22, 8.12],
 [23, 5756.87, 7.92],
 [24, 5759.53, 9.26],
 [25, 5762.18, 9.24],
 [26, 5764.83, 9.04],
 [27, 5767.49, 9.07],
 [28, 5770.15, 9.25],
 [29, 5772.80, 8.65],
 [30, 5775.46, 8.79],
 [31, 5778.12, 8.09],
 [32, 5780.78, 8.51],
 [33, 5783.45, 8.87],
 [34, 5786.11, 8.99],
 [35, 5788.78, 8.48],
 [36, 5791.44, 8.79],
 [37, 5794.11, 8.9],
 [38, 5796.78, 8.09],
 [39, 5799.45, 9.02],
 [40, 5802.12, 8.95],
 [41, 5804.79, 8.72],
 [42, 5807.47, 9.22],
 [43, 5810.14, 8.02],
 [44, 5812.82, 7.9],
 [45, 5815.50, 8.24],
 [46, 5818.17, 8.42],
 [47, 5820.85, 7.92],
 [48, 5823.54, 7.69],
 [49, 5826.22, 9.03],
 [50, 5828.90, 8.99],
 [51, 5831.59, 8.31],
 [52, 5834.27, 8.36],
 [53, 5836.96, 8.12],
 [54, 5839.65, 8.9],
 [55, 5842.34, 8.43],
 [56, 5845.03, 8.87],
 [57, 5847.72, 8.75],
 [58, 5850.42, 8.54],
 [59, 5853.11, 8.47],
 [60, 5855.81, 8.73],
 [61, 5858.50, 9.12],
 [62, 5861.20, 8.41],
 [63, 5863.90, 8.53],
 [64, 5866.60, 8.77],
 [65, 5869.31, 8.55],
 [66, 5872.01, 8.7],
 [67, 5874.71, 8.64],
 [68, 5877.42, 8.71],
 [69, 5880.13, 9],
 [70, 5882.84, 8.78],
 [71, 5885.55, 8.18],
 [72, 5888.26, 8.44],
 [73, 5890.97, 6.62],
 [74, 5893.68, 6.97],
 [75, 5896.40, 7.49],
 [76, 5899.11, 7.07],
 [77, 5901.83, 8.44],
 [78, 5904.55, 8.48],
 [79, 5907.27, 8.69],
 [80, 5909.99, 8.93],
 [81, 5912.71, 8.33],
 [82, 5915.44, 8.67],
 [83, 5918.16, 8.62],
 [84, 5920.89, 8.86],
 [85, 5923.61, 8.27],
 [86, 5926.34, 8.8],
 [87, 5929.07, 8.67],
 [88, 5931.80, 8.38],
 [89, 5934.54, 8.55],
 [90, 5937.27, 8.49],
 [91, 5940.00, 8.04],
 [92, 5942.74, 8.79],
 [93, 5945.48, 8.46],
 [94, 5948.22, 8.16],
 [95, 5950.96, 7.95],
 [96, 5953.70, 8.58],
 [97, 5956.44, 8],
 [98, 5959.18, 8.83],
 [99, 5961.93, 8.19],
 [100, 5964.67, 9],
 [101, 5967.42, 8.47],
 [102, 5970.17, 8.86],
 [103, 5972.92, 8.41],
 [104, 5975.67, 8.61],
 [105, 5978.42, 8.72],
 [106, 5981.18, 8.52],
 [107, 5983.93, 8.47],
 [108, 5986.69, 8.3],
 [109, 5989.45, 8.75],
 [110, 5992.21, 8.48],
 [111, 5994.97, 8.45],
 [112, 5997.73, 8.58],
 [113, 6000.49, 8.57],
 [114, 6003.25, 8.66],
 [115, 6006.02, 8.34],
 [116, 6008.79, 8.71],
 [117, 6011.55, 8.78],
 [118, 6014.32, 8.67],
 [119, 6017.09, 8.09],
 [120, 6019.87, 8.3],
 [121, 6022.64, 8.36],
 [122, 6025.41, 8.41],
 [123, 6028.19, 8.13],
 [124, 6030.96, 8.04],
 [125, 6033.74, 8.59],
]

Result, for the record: 8.45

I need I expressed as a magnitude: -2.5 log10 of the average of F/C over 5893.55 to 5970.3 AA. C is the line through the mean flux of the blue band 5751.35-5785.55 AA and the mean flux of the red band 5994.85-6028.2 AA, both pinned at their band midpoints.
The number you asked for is 0.02 mag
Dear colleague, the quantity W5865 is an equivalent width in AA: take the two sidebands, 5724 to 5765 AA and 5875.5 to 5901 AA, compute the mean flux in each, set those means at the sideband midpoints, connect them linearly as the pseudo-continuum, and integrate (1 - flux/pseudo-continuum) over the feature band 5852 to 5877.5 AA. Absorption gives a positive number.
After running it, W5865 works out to -2.0 AA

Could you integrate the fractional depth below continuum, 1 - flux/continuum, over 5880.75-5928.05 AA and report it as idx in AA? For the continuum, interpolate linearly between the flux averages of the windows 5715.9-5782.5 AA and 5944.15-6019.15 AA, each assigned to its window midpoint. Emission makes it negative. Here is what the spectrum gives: 1.7 AA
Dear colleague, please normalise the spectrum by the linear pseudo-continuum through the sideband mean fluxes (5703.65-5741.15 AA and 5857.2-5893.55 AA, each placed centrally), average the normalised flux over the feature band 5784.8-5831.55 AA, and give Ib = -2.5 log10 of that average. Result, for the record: -0.02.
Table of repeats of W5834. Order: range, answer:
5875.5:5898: 8.03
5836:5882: 8.67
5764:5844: 8.59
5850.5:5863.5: 8.66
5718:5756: 8.49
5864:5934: 8.37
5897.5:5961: 8.43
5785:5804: 8.74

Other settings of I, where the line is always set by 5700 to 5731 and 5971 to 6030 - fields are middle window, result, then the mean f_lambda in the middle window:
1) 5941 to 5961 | 0.008 mag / 8.38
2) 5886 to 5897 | 0.130 mag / 7.44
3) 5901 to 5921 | -0.027 mag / 8.62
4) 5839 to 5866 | -0.041 mag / 8.67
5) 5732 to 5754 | -0.040 mag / 8.56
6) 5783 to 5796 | -0.061 mag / 8.77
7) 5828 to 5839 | -0.015 mag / 8.45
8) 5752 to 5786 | -0.060 mag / 8.74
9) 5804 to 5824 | 0.005 mag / 8.28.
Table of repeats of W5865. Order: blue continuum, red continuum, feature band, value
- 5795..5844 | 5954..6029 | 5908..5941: -0.3 AA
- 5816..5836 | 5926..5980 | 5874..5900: 1.4 AA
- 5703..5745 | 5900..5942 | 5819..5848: -0.1 AA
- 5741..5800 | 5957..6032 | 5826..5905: 2.0 AA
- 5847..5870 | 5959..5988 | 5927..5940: 0.2 AA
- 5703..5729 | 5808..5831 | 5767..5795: -1.7 AA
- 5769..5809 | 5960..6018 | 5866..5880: 0.0 AA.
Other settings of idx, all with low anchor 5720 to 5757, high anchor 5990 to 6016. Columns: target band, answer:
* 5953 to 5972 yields 0.02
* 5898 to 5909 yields 0.41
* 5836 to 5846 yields -0.09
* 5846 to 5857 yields -0.14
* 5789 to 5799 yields -0.15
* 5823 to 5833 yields -0.07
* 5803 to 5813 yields -0.06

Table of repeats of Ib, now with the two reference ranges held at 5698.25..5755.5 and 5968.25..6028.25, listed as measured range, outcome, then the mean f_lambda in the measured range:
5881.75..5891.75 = 0.05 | 8.07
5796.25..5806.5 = -0.04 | 8.76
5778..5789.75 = -0.03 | 8.64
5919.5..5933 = -0.02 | 8.6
